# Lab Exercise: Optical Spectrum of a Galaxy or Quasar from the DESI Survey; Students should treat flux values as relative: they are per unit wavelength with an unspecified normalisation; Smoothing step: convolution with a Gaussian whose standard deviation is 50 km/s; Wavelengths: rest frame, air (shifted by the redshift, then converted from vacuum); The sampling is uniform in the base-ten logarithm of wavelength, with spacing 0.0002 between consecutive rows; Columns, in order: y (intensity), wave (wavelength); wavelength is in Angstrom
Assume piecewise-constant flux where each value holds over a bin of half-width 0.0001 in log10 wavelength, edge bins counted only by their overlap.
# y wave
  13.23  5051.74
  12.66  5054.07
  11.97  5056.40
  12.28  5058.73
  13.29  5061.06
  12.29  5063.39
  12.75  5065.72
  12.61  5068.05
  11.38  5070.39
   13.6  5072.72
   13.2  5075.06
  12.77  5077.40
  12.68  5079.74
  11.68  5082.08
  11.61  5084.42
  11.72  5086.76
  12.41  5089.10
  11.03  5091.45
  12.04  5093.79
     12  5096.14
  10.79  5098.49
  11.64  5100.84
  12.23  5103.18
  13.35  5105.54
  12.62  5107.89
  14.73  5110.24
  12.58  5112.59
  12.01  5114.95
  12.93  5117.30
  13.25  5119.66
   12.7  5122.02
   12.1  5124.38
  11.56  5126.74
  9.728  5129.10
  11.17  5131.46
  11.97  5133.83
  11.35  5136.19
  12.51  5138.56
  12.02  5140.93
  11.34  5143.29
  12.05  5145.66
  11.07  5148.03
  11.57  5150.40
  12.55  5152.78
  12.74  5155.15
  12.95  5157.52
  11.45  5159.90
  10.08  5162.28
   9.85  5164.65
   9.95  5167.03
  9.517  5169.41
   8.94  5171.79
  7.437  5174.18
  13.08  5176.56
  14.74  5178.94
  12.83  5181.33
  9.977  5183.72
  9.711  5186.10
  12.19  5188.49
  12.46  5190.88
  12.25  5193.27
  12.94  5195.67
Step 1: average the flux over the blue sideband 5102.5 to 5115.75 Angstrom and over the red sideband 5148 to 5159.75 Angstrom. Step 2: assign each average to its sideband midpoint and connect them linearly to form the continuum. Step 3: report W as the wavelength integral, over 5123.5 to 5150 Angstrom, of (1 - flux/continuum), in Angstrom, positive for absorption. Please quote 2.1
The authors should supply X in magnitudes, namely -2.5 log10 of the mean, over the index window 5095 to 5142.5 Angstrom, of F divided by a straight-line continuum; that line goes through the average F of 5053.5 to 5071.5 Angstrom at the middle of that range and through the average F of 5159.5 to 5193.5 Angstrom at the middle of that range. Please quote -0.04 mag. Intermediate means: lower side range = 12.4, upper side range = 10.9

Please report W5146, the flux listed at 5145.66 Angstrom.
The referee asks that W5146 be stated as 12.05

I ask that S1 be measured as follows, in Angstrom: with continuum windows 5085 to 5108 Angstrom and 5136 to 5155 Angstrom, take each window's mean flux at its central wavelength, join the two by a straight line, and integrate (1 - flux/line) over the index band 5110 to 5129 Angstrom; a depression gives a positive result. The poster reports -0.9 Angstrom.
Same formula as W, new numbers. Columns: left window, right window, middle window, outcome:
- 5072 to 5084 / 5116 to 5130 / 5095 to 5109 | 0.3 Angstrom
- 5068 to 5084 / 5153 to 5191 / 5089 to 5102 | 0.7 Angstrom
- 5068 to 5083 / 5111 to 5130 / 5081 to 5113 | 0.6 Angstrom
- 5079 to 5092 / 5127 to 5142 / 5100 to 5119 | -1.8 Angstrom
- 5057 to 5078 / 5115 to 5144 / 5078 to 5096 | 0.7 Angstrom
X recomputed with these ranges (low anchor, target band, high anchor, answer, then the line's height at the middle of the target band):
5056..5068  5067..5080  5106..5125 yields -0.01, 12.6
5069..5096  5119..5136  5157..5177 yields -0.06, 11.1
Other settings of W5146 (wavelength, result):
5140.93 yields 12.02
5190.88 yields 12.46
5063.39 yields 12.29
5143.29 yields 11.34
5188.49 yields 12.19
